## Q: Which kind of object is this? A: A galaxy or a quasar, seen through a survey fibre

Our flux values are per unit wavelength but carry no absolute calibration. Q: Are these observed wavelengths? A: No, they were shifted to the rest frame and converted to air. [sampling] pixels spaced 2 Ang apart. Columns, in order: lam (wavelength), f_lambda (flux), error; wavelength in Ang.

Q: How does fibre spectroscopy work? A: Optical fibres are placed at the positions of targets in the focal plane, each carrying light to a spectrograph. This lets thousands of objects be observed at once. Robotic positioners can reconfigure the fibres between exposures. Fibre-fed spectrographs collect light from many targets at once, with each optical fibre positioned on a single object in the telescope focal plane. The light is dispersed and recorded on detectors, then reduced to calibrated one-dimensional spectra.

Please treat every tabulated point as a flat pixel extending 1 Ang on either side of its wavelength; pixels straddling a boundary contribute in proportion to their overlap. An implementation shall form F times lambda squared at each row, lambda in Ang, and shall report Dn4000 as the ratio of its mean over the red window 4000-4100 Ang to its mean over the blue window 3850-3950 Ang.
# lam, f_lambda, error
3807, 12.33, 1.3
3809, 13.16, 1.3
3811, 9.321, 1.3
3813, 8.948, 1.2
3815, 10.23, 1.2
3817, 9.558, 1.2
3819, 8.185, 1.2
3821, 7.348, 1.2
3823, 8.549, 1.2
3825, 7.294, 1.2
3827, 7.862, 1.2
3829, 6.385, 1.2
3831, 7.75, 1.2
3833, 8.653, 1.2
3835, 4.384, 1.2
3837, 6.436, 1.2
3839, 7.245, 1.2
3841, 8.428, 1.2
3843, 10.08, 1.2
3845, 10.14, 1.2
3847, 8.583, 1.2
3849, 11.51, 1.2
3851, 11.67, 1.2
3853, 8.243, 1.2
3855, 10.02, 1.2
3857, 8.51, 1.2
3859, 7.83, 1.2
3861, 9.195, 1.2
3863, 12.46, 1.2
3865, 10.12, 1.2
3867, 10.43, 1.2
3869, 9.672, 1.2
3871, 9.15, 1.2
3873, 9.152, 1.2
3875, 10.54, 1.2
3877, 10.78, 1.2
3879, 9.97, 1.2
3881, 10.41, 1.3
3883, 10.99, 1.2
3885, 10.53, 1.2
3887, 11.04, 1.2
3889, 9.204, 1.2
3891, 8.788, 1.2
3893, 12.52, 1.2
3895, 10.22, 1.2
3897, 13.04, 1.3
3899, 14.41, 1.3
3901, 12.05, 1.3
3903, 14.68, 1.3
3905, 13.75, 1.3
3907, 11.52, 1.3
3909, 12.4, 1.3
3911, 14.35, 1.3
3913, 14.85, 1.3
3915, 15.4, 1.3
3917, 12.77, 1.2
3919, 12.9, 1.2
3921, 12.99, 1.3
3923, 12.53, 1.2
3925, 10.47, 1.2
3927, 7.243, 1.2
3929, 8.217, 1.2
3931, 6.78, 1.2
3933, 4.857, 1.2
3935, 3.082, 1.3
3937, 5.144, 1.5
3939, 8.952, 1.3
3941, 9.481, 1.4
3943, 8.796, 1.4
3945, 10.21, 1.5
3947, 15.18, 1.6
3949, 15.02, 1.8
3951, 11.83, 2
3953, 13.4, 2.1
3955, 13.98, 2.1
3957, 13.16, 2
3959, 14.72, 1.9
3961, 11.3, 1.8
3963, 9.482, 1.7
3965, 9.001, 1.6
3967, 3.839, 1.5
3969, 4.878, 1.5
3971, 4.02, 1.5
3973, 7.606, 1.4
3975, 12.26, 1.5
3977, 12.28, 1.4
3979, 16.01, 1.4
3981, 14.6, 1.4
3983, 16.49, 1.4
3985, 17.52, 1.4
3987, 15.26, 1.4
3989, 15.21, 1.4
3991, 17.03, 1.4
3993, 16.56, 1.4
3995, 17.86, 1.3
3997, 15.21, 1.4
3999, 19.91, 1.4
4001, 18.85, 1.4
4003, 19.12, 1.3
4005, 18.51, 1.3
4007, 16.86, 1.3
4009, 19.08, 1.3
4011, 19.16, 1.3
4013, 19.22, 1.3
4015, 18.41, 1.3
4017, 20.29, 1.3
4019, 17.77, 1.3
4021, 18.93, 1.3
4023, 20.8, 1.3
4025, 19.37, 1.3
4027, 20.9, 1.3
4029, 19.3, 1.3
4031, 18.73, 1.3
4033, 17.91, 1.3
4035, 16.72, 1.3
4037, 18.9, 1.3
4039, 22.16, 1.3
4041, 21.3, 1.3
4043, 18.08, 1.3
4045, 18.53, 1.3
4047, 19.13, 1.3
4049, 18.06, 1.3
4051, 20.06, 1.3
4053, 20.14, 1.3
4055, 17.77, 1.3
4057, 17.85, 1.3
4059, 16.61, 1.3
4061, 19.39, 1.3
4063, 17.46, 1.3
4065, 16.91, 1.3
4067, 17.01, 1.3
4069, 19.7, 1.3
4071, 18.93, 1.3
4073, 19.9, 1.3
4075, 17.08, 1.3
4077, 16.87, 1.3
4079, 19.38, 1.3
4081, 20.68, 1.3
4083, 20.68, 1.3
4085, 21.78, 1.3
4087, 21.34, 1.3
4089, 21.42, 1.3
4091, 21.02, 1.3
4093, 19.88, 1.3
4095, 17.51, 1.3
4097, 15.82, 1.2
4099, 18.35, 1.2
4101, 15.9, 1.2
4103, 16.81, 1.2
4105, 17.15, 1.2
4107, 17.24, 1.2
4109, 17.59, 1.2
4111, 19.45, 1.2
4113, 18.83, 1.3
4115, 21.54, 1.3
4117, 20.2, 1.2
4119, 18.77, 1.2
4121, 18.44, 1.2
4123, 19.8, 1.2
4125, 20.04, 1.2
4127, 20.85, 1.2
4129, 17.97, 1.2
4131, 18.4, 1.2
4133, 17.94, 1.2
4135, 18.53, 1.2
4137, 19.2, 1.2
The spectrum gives 1.92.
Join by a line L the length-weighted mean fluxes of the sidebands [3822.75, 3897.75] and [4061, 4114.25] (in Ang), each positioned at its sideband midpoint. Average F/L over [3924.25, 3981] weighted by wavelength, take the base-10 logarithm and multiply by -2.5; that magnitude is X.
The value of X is 0.33 mag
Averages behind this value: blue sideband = 9.41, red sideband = 18.7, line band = 9.77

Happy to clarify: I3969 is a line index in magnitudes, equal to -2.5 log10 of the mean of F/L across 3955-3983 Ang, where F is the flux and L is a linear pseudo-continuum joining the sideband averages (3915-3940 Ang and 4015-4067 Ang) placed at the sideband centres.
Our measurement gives 0.193 mag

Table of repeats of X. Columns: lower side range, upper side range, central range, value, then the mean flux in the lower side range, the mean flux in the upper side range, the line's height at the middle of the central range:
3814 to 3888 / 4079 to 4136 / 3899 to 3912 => -0.17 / 9.17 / 19.1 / 11.3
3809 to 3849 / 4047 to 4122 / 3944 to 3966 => 0.08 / 8.39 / 18.7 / 13.5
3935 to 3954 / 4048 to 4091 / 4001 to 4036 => -0.21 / 10.5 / 19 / 15.6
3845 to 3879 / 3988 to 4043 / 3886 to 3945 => 0.18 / 9.88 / 18.7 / 12.9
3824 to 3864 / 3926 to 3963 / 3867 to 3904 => -0.18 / 8.63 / 10.1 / 9.22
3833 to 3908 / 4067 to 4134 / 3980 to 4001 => -0.13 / 10.2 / 19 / 14.8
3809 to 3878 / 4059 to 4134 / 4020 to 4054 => -0.17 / 9.02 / 18.8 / 16.5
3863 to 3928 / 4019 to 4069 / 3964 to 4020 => 0.09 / 11.5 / 18.8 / 16.3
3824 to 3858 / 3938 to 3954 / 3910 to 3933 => -0.06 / 8.42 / 11.6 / 10.9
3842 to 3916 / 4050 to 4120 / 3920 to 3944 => 0.50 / 11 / 18.8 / 13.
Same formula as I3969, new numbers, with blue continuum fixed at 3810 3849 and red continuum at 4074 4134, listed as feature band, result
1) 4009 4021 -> -0.22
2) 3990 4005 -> -0.20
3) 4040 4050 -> -0.14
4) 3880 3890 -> 0.00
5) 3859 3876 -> -0.02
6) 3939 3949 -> 0.15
